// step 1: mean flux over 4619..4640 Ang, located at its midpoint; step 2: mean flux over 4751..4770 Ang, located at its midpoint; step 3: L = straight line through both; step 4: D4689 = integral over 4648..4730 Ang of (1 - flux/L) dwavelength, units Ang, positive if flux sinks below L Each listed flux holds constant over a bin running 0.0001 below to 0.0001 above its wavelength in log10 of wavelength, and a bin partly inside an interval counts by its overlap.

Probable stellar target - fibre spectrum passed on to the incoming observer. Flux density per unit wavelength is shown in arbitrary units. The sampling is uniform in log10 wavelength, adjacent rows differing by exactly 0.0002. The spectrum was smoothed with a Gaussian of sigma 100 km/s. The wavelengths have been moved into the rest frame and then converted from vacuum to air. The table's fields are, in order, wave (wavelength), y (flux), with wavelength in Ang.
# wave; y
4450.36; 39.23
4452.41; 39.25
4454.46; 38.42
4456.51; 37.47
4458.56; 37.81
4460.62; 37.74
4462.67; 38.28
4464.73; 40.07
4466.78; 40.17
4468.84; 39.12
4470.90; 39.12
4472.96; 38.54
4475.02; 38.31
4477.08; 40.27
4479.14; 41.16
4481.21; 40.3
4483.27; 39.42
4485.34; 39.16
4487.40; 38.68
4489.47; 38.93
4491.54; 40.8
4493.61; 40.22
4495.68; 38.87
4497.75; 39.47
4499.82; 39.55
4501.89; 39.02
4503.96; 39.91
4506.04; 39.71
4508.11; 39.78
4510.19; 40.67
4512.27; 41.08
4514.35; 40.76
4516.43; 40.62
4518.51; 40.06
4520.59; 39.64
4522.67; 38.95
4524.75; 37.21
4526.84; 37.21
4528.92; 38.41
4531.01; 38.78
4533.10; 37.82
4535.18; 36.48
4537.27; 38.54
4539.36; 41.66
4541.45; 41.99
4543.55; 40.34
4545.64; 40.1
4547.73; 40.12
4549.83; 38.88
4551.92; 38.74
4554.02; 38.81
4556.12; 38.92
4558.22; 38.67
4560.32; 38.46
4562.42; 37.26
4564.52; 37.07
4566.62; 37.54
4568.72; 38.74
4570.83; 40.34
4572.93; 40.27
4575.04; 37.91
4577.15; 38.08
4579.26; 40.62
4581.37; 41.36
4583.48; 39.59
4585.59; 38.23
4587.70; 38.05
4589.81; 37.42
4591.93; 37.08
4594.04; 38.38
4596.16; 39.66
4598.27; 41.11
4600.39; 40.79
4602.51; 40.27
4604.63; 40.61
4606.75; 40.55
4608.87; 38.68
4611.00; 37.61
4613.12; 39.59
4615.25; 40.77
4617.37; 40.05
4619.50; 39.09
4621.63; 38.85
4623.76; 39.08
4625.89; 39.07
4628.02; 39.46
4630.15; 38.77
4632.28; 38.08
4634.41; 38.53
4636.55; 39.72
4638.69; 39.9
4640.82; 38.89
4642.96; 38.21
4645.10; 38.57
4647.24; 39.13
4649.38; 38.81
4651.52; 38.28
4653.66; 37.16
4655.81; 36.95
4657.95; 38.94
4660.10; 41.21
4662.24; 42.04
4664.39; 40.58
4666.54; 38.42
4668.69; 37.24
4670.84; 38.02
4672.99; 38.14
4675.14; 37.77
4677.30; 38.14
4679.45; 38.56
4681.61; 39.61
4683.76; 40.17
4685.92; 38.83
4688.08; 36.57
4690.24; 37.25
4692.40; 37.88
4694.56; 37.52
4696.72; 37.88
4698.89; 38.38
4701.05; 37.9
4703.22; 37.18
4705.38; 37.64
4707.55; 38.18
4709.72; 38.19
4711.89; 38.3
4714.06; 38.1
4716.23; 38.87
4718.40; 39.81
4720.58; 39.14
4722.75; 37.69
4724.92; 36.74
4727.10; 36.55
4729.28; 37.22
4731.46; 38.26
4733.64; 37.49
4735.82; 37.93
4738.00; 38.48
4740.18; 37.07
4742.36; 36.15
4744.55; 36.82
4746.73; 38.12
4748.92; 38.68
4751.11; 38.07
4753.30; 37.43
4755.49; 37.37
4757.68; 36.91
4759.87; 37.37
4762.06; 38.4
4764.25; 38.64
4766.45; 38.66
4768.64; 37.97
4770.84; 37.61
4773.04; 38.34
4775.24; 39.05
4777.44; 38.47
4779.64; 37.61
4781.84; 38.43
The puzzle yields 0.4 Ang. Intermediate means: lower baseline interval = 39.1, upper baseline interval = 37.9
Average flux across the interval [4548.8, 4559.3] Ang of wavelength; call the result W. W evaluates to 38.8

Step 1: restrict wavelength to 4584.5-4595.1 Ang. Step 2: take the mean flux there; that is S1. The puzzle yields 37.9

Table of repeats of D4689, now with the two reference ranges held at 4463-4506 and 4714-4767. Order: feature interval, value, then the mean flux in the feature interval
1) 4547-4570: 0.3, 38.5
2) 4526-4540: 0.3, 38.4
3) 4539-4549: -0.4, 40.7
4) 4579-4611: -0.5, 39.4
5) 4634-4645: -0.2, 39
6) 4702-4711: 0.1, 37.8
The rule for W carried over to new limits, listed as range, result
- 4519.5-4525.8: 38.6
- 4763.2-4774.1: 38.2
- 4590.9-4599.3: 39.1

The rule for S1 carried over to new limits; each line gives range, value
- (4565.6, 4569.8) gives 38.1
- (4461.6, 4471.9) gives 39.4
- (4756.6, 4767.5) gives 38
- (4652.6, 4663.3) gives 39.3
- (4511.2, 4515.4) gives 40.9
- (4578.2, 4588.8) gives 39.6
